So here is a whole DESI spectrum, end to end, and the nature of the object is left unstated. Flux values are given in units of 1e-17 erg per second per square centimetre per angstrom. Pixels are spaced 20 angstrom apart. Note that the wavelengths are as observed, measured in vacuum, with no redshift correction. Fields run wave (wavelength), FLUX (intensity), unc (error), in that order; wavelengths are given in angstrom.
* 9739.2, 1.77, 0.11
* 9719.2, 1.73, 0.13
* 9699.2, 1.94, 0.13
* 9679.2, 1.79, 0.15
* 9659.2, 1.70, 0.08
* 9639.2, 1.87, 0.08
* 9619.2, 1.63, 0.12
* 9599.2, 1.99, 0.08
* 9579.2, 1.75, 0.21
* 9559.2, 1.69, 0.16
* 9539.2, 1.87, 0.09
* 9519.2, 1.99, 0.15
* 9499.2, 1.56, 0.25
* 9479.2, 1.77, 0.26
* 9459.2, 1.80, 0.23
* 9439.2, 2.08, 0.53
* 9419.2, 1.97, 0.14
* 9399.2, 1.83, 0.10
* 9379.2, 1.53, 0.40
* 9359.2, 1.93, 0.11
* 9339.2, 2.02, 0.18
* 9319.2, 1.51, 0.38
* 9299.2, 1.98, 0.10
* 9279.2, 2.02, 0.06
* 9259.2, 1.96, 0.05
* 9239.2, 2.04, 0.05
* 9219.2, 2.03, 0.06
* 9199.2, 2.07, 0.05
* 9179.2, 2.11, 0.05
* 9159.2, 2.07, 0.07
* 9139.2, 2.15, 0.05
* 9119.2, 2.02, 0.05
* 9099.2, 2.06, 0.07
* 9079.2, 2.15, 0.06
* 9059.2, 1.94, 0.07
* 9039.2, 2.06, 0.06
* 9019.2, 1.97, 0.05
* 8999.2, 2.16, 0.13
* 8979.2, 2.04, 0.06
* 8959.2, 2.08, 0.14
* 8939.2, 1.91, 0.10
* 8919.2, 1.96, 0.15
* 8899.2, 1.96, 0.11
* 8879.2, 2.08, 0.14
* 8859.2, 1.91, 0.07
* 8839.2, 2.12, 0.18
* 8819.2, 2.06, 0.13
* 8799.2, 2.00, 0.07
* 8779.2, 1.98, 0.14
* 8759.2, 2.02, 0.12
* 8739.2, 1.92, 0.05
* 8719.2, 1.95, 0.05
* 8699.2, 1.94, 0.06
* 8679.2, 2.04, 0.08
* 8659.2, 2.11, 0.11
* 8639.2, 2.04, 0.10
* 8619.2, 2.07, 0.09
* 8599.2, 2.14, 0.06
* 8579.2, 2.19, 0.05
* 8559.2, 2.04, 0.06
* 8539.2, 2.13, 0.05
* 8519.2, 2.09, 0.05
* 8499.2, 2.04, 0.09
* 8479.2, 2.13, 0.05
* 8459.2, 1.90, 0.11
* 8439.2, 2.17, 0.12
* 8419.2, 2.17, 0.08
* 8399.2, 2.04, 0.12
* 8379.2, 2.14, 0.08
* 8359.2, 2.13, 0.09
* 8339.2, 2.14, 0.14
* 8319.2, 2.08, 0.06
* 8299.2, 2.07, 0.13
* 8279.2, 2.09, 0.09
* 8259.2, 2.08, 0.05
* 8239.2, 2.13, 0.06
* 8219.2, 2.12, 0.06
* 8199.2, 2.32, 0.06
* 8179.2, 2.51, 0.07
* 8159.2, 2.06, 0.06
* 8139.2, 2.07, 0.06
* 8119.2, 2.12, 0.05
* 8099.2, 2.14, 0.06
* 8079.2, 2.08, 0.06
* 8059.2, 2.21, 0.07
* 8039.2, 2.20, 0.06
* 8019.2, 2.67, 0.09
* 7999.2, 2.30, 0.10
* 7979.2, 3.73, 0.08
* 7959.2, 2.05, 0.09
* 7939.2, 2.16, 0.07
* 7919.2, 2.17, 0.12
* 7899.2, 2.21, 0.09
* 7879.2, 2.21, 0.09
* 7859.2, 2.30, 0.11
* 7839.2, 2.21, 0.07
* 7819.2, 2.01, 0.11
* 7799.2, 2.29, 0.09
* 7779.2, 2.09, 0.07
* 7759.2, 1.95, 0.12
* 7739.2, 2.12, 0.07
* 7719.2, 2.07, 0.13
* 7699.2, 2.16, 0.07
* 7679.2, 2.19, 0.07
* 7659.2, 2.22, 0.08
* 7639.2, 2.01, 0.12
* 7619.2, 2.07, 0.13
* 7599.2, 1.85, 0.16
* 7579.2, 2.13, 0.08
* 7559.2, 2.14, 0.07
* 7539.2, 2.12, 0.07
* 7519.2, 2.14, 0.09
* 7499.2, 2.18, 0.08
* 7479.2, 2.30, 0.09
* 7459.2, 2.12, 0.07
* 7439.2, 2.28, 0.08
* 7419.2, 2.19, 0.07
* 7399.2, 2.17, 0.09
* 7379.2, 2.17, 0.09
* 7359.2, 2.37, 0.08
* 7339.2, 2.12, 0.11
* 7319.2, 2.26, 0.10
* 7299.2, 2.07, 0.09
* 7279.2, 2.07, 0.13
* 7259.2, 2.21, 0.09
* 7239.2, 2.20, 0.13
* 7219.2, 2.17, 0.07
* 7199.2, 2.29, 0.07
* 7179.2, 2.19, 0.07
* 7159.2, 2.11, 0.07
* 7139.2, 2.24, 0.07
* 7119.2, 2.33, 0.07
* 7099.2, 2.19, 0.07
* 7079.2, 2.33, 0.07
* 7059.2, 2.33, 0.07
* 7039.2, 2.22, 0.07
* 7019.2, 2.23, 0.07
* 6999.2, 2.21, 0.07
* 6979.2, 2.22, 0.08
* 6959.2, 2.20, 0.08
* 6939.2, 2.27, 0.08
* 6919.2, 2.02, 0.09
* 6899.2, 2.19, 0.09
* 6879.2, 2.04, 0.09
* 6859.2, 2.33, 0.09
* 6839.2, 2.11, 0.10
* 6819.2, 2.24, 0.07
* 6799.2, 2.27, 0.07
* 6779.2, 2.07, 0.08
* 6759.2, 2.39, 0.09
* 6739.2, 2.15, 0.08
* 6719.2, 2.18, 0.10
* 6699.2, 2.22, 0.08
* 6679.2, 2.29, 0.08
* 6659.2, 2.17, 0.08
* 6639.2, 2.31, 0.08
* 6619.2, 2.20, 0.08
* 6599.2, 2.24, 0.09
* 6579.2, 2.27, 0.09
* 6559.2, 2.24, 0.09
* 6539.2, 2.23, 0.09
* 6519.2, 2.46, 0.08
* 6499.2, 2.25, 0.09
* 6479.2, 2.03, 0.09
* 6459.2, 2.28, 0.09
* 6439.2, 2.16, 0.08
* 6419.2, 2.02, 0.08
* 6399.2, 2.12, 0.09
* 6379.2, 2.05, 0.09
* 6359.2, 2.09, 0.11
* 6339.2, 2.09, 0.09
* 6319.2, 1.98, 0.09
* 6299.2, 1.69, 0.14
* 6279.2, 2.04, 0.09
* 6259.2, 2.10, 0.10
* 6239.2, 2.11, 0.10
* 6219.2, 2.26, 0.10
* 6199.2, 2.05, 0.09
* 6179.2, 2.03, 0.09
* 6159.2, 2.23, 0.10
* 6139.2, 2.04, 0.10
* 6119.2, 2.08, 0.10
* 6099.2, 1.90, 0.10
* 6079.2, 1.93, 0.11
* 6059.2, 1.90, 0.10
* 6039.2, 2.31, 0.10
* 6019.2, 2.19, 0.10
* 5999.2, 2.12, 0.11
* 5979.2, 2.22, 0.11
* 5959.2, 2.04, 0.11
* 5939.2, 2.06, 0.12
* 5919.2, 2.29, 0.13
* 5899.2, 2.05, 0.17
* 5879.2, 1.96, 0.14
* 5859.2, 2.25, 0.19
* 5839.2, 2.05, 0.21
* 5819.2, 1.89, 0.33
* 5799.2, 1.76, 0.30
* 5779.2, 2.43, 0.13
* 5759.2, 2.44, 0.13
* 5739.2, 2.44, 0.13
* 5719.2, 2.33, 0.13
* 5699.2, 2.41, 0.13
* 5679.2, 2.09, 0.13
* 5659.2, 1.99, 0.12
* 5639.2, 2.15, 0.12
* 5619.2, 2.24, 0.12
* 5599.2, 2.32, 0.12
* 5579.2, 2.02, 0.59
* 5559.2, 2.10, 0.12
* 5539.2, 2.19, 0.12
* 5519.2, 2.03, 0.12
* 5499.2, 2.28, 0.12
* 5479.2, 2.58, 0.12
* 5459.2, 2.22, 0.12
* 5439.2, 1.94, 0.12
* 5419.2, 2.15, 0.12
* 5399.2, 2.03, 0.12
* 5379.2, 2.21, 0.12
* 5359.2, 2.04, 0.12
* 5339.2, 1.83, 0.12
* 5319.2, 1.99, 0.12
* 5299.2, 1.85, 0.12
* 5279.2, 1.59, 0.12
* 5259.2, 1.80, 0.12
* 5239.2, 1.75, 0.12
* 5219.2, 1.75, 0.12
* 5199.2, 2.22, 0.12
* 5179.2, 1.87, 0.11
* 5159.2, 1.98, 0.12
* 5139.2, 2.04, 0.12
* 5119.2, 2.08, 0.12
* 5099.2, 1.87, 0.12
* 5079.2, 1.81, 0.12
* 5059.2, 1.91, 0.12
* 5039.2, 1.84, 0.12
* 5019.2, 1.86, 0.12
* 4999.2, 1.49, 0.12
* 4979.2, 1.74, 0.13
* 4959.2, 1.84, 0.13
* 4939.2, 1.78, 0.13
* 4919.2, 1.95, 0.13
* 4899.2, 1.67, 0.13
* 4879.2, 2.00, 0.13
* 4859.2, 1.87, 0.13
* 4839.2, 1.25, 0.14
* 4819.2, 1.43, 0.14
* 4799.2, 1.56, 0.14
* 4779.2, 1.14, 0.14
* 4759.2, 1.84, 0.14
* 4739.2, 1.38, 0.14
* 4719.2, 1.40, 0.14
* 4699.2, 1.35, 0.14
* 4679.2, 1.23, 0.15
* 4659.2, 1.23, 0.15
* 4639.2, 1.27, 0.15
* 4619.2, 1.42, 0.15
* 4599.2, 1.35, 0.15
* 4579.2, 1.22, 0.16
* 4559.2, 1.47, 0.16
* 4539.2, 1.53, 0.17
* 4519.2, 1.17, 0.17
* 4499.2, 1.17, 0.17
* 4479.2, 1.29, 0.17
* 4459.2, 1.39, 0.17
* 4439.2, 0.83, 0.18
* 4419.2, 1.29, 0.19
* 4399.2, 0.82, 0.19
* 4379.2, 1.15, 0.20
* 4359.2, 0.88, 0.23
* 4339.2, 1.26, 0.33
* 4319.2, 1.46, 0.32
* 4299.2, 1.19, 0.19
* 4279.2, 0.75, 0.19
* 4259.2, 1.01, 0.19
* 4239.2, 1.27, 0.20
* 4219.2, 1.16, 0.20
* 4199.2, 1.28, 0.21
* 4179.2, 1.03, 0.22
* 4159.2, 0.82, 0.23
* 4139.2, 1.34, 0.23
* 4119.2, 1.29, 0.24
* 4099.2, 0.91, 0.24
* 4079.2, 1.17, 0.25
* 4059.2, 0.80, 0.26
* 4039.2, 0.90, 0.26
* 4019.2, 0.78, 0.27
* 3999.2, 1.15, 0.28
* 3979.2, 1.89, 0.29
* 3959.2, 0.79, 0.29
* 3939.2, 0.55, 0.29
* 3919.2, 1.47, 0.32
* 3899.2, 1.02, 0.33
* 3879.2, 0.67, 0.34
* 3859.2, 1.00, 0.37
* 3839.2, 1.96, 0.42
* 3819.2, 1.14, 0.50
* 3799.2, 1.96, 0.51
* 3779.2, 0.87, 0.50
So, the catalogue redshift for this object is 0.217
